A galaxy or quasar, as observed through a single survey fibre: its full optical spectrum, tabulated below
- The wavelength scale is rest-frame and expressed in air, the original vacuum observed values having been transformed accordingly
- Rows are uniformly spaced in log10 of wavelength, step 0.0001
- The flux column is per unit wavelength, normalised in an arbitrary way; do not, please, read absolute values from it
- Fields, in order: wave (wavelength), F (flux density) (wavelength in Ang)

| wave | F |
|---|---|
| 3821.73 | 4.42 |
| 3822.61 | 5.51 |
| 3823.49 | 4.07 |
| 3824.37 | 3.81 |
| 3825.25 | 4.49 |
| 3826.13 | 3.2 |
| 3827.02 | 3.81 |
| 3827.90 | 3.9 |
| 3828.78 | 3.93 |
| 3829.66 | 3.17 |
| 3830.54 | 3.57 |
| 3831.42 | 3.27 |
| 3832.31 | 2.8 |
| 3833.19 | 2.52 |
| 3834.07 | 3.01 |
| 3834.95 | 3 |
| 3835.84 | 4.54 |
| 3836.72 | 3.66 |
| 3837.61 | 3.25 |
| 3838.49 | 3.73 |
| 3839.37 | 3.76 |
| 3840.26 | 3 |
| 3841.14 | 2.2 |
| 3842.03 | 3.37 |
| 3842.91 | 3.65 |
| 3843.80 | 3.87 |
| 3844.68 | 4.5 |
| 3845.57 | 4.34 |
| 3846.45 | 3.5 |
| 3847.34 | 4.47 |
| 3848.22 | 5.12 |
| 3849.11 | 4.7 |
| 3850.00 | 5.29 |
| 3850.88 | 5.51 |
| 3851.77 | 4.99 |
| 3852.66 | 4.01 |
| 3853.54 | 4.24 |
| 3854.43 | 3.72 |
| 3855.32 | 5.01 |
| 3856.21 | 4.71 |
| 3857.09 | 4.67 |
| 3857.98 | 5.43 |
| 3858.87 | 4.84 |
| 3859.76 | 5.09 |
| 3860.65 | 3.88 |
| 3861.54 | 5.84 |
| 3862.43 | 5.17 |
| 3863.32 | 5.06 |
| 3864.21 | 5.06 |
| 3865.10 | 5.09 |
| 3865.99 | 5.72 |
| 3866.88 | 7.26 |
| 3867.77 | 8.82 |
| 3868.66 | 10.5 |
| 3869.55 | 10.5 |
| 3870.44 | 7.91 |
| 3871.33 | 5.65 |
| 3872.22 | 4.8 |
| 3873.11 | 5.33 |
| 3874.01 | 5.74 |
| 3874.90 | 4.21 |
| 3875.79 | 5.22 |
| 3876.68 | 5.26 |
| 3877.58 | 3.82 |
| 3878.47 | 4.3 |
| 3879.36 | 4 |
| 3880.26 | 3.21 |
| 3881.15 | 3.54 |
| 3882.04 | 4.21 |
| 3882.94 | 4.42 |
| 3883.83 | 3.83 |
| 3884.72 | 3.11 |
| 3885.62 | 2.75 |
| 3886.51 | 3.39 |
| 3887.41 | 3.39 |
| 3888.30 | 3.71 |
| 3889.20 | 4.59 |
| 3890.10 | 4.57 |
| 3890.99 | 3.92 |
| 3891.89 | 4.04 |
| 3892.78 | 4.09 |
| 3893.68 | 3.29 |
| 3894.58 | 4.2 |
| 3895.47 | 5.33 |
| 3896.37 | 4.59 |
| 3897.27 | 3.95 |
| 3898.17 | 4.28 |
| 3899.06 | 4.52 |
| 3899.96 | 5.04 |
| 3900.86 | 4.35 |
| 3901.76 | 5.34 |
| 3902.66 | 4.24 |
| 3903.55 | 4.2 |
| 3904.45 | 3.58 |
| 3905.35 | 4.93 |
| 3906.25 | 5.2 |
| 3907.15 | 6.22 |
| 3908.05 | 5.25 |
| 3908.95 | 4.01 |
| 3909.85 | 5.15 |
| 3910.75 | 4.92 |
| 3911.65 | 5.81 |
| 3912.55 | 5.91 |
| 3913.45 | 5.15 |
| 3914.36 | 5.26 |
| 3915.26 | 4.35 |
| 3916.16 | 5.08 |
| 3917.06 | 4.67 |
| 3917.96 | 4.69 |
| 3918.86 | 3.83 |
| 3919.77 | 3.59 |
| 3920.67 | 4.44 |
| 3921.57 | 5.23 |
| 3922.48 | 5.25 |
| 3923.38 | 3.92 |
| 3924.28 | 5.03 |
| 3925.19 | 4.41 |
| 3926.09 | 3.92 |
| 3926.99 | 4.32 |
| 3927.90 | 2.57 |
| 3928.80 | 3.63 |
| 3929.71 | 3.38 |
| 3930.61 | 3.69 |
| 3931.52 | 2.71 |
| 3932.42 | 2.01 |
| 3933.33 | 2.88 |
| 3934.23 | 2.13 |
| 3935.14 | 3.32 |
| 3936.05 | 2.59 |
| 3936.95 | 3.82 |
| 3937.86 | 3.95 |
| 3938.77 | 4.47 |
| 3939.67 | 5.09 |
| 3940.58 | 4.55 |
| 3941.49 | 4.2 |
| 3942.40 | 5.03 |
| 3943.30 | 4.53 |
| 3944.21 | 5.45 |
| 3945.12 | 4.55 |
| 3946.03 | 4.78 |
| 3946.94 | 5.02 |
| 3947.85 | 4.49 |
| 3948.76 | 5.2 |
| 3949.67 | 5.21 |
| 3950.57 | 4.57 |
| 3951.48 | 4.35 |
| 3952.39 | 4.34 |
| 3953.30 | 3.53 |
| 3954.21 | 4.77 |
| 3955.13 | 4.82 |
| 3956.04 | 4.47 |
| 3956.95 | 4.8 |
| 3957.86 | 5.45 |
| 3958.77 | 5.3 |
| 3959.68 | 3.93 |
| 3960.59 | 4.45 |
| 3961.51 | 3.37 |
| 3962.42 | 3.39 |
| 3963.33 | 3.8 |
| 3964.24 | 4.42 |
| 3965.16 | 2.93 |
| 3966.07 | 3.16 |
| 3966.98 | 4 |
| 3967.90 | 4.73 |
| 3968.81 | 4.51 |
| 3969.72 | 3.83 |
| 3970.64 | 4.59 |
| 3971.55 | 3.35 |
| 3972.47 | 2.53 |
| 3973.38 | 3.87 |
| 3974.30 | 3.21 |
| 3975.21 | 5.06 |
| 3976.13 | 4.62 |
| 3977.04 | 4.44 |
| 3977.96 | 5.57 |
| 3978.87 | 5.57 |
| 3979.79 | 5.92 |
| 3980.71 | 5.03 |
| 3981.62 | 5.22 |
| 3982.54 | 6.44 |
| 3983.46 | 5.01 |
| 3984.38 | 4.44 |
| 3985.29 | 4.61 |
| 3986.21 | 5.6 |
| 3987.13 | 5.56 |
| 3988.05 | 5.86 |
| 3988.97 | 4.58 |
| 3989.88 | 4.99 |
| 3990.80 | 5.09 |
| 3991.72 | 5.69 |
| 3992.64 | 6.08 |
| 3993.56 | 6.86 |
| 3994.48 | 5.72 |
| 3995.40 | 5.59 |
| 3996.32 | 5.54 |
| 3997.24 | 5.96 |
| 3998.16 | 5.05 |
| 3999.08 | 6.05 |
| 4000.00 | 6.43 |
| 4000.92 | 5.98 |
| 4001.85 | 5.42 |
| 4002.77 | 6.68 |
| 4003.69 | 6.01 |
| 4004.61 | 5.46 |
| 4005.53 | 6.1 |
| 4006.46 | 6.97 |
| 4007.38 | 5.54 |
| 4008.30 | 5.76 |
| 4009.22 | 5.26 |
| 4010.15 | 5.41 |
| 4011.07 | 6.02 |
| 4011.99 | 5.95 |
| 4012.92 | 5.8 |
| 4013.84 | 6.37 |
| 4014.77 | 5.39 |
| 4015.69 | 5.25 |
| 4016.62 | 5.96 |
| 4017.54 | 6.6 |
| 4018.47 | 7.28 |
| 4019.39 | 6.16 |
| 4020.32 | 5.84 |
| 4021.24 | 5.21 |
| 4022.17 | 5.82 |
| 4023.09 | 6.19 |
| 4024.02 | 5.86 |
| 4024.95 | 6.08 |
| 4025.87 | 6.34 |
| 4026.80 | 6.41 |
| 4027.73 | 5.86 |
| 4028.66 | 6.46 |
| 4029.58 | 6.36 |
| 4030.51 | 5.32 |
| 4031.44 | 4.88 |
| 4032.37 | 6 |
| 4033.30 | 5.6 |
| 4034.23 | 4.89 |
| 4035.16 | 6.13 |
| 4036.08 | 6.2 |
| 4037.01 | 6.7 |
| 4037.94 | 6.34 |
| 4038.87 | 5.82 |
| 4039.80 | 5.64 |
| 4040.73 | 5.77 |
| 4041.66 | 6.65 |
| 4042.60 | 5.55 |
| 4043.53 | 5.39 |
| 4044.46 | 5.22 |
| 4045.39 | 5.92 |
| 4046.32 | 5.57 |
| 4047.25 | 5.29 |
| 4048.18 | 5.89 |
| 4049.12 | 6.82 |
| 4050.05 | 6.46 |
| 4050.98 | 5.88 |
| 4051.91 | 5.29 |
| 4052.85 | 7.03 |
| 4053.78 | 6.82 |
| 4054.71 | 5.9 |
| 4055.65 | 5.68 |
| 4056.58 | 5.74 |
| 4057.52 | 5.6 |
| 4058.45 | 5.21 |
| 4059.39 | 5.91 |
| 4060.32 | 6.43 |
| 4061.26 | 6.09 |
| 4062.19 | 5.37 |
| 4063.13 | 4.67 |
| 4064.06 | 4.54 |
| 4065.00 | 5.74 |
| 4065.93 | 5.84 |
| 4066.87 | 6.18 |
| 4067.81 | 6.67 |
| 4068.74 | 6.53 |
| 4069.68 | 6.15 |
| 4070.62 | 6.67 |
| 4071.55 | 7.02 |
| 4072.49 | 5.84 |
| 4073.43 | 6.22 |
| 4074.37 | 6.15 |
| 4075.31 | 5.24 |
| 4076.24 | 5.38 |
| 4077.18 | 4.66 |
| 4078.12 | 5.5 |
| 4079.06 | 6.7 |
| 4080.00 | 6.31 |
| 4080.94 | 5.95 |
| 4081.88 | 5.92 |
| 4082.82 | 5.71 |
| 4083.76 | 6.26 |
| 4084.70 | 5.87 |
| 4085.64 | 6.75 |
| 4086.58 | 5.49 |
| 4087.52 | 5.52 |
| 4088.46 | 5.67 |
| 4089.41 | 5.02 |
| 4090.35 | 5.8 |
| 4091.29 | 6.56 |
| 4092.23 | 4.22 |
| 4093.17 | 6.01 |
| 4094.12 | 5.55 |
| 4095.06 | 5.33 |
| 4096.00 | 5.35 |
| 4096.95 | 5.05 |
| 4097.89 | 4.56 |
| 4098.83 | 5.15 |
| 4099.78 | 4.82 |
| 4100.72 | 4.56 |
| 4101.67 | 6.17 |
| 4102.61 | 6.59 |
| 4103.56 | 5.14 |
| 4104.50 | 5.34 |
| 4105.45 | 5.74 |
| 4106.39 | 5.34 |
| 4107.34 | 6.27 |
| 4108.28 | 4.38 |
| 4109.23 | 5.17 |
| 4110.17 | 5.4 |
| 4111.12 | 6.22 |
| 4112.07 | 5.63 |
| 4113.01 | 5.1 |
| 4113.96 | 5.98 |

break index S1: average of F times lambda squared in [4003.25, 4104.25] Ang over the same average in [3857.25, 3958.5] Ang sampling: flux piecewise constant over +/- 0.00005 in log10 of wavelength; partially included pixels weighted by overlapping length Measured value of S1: 1.36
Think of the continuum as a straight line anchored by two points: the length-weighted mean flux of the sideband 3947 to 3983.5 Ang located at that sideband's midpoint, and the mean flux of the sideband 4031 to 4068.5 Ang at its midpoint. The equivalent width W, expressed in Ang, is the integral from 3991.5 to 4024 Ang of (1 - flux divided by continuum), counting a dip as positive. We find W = -4.92 Ang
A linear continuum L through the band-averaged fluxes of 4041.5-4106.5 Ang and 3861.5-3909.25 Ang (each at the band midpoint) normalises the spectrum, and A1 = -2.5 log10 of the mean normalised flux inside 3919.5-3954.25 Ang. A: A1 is 0.24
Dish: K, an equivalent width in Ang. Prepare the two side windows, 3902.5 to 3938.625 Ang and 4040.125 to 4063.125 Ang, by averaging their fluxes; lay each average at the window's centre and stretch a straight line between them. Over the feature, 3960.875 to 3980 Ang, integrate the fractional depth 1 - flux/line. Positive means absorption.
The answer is 2.93 Ang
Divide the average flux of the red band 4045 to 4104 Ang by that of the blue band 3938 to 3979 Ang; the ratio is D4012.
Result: 1.3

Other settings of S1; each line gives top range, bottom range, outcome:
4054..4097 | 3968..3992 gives 1.26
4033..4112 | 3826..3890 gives 1.42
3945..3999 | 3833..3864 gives 1.19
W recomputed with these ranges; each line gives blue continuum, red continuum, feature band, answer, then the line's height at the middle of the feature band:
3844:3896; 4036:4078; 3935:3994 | 8.6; 5.39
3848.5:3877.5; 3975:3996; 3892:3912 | 3.2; 5.51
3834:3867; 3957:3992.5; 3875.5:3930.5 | 1.6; 4.49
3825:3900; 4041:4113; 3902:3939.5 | 4.4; 4.82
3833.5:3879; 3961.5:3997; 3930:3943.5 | 3.3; 4.81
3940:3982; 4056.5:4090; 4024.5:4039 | -1.7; 5.33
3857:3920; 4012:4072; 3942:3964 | 3.2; 5.33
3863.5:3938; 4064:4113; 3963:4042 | -4.0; 5.18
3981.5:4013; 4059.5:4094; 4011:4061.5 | -1.6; 5.76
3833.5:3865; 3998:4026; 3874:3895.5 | 2.9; 4.65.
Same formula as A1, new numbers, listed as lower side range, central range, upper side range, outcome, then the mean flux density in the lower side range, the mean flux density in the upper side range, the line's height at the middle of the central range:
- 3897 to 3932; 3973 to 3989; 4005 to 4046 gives 0.06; 4.51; 5.91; 5.35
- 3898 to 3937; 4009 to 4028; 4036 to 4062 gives -0.08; 4.3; 5.95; 5.56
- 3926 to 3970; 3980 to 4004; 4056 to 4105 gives -0.21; 4.09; 5.71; 4.63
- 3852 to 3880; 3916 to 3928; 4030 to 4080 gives 0.27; 5.49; 5.87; 5.6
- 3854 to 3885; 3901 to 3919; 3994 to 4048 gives 0.12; 5.3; 5.88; 5.45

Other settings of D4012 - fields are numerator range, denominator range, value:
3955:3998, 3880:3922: 1.08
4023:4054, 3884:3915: 1.33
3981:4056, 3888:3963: 1.33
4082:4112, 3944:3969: 1.25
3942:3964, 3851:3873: 0.80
